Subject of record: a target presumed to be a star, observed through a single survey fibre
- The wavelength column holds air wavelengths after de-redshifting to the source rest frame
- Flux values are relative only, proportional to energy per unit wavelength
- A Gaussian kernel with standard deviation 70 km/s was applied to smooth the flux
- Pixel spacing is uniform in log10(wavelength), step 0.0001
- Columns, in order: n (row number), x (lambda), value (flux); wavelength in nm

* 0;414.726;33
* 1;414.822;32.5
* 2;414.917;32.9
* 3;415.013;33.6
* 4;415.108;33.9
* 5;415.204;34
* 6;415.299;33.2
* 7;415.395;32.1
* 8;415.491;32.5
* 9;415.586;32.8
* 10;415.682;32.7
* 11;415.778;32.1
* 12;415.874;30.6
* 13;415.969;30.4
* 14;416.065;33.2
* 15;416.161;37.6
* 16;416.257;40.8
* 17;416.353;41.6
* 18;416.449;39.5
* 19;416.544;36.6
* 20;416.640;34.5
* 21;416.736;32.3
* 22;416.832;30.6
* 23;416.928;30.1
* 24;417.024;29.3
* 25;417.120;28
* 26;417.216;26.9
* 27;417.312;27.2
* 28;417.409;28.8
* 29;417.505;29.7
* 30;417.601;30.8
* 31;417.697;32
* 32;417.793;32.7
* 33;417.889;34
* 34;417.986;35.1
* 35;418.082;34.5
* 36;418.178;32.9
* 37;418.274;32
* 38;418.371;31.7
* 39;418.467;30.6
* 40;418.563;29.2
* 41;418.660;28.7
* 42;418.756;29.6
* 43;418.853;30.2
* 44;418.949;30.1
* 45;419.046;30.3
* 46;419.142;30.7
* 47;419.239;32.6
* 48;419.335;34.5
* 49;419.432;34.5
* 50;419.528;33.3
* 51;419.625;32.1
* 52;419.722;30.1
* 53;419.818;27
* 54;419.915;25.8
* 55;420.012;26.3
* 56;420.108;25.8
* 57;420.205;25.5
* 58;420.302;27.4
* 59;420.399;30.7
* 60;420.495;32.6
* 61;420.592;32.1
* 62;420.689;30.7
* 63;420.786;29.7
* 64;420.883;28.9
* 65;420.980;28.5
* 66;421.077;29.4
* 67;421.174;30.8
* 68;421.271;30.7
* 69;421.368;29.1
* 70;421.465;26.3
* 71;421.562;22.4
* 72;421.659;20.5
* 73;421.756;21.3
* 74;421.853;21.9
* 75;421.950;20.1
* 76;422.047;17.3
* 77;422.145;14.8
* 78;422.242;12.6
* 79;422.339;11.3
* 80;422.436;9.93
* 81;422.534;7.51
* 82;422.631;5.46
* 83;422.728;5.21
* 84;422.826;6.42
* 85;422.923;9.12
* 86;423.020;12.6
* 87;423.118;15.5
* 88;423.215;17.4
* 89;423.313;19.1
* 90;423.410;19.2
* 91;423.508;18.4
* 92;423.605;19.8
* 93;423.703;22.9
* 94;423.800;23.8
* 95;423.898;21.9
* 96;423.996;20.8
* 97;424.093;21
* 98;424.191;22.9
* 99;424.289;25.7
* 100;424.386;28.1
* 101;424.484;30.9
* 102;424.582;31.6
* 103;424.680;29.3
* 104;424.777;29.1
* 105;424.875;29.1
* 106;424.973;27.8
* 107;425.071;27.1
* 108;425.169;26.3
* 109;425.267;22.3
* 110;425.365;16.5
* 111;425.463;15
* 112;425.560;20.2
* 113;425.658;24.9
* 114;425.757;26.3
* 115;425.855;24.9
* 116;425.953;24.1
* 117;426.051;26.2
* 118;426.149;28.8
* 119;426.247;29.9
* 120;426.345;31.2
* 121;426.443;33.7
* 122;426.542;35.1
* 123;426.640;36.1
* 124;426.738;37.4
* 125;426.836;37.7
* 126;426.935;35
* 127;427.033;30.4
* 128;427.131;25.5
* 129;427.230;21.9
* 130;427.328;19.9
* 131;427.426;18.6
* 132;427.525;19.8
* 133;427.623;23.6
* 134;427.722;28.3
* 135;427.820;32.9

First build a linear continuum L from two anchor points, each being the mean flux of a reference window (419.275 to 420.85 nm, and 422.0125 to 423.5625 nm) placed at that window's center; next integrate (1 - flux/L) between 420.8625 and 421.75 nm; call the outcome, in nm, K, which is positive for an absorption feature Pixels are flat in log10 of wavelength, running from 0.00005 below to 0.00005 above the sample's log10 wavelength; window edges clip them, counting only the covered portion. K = -0.20 nm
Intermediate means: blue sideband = 29.9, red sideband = 12.6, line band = 27.1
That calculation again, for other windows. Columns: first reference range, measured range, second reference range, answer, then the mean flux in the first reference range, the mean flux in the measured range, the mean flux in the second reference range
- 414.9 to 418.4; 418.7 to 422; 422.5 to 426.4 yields -0.12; 32.8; 28.6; 21.7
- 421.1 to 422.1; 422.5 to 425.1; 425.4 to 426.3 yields 0.43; 24.1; 20.3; 24.4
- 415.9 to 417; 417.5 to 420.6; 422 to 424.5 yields -0.32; 35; 30.8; 16.7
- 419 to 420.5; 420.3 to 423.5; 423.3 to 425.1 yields 0.85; 29.9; 20.4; 24.7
